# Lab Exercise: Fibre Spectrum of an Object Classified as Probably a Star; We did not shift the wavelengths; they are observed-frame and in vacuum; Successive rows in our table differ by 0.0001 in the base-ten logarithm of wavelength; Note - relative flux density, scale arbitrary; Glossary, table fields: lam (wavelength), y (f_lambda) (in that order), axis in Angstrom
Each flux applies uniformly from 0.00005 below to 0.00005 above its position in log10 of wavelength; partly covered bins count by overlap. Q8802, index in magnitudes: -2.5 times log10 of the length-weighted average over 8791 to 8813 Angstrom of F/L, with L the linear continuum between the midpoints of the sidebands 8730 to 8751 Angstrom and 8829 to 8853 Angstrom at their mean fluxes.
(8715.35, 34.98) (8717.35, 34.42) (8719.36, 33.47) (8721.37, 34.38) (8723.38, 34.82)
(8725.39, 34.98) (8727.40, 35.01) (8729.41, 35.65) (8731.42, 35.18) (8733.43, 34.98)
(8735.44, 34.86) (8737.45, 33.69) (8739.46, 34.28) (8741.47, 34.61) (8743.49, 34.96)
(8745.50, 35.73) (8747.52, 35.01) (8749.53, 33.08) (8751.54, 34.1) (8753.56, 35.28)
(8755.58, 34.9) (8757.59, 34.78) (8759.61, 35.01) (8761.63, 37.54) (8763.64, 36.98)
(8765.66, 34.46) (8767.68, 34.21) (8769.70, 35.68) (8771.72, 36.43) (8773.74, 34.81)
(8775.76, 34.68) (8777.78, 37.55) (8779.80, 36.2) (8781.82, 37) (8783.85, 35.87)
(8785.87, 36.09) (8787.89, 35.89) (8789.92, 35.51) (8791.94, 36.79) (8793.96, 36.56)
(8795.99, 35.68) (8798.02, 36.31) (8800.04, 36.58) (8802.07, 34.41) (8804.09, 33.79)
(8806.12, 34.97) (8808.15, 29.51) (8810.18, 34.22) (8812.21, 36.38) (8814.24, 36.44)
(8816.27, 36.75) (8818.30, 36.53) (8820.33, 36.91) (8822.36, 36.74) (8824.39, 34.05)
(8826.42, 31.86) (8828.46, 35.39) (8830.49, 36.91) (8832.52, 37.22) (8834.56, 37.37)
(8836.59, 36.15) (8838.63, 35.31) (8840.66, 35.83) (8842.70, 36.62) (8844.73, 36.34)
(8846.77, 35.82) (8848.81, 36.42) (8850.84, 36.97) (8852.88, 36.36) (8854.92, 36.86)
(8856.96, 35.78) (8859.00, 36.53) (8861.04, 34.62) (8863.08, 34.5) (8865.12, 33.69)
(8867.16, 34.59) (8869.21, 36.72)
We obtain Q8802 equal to 0.023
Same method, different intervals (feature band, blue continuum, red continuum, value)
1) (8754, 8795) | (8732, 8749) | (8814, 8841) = -0.02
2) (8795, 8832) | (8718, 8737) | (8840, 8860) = 0.02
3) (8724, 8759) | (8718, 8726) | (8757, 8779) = 0.00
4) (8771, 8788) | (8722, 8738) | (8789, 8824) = -0.02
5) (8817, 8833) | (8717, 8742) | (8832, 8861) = 0.01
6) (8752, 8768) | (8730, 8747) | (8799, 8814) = -0.02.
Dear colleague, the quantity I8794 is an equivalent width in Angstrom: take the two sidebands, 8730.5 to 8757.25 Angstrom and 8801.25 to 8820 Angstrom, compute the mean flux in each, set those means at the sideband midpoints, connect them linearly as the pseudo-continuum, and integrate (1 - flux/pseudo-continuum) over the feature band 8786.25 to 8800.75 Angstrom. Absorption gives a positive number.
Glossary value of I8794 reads -0.6 Angstrom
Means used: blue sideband 34.7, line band 36.2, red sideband 34.9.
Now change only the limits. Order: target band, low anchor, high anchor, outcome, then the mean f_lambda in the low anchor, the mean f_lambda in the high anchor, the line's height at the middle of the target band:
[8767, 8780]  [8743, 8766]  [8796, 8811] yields -0.30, 35.2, 34.3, 34.9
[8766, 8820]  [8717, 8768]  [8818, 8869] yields -0.35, 34.9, 35.8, 35.3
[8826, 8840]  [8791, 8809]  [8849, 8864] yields -0.13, 35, 36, 35.6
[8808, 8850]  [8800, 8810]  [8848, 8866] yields -1.44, 33.6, 35.8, 34.6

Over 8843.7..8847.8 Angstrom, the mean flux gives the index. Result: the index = 36.1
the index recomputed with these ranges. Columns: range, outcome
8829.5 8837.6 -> 36.9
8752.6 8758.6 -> 35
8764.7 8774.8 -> 35.1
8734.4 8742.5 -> 34.4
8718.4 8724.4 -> 34.2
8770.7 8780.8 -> 35.9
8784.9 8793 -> 36.1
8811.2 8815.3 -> 36.4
